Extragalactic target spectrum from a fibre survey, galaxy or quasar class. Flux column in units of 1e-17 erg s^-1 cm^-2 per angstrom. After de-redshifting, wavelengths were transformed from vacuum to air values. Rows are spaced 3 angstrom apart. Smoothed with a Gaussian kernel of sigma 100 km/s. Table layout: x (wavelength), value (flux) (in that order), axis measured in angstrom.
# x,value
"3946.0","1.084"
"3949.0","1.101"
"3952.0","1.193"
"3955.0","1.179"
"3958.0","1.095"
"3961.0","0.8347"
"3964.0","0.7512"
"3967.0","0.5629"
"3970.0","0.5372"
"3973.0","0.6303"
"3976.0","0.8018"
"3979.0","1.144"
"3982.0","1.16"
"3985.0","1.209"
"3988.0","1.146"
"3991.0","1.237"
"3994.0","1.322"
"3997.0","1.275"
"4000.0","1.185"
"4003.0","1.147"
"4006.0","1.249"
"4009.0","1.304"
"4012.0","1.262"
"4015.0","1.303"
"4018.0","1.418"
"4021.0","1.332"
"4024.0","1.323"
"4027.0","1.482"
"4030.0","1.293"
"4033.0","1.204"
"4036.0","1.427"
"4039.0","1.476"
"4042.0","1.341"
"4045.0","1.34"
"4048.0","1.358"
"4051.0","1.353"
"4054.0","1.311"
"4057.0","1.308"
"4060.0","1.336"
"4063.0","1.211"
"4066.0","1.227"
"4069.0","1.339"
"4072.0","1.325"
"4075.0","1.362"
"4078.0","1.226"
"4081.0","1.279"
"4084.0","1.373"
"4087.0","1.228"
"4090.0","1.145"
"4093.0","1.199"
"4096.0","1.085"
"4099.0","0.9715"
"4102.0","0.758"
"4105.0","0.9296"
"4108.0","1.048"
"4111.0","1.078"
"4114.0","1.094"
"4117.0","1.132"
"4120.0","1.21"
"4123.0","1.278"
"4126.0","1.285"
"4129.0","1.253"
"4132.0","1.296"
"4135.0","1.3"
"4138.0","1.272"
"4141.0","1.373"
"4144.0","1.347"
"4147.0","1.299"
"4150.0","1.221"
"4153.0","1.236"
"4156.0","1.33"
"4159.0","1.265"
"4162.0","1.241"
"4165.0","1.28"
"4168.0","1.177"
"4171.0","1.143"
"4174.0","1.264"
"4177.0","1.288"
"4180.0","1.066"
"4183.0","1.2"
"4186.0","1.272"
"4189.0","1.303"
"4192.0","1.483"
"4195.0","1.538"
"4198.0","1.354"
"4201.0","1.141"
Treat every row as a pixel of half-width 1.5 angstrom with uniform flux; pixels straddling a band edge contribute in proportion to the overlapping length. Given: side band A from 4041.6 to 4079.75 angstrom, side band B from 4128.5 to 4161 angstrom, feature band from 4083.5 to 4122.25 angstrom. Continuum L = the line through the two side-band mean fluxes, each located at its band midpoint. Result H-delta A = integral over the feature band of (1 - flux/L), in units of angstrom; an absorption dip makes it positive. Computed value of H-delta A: 6.2 angstrom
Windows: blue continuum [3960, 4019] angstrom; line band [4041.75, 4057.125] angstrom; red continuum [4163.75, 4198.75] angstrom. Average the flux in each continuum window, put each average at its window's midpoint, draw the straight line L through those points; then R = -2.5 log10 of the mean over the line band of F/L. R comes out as -0.18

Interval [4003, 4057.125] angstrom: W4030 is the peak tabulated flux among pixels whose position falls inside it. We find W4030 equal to 1.482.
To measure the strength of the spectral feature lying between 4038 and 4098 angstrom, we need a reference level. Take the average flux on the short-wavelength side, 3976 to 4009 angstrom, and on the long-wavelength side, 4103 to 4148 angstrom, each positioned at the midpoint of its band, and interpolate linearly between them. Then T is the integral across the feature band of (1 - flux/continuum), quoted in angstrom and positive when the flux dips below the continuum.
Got -4.3 angstrom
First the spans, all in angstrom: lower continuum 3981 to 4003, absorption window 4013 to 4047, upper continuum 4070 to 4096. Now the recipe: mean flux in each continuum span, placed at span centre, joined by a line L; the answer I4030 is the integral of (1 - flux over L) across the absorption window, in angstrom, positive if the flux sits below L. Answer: -3.40 angstrom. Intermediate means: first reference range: 1.22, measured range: 1.36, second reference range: 1.26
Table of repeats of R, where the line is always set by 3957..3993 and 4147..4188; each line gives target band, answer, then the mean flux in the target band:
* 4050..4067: -0.214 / 1.29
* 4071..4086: -0.197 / 1.31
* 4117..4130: -0.071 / 1.24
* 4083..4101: -0.036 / 1.15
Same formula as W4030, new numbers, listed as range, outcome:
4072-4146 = 1.373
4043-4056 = 1.358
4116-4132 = 1.296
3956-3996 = 1.322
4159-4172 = 1.28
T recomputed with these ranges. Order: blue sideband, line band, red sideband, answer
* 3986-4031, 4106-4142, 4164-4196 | 1.8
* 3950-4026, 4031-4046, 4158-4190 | -2.9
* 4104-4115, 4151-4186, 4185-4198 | 1.8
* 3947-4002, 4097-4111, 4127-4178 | 3.0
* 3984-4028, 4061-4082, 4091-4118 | -3.2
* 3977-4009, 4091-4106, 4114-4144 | 3.0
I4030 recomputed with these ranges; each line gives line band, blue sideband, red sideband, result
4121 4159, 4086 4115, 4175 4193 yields -4.6 angstrom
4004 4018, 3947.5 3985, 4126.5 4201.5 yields -3.9 angstrom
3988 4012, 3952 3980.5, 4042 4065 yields -4.8 angstrom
